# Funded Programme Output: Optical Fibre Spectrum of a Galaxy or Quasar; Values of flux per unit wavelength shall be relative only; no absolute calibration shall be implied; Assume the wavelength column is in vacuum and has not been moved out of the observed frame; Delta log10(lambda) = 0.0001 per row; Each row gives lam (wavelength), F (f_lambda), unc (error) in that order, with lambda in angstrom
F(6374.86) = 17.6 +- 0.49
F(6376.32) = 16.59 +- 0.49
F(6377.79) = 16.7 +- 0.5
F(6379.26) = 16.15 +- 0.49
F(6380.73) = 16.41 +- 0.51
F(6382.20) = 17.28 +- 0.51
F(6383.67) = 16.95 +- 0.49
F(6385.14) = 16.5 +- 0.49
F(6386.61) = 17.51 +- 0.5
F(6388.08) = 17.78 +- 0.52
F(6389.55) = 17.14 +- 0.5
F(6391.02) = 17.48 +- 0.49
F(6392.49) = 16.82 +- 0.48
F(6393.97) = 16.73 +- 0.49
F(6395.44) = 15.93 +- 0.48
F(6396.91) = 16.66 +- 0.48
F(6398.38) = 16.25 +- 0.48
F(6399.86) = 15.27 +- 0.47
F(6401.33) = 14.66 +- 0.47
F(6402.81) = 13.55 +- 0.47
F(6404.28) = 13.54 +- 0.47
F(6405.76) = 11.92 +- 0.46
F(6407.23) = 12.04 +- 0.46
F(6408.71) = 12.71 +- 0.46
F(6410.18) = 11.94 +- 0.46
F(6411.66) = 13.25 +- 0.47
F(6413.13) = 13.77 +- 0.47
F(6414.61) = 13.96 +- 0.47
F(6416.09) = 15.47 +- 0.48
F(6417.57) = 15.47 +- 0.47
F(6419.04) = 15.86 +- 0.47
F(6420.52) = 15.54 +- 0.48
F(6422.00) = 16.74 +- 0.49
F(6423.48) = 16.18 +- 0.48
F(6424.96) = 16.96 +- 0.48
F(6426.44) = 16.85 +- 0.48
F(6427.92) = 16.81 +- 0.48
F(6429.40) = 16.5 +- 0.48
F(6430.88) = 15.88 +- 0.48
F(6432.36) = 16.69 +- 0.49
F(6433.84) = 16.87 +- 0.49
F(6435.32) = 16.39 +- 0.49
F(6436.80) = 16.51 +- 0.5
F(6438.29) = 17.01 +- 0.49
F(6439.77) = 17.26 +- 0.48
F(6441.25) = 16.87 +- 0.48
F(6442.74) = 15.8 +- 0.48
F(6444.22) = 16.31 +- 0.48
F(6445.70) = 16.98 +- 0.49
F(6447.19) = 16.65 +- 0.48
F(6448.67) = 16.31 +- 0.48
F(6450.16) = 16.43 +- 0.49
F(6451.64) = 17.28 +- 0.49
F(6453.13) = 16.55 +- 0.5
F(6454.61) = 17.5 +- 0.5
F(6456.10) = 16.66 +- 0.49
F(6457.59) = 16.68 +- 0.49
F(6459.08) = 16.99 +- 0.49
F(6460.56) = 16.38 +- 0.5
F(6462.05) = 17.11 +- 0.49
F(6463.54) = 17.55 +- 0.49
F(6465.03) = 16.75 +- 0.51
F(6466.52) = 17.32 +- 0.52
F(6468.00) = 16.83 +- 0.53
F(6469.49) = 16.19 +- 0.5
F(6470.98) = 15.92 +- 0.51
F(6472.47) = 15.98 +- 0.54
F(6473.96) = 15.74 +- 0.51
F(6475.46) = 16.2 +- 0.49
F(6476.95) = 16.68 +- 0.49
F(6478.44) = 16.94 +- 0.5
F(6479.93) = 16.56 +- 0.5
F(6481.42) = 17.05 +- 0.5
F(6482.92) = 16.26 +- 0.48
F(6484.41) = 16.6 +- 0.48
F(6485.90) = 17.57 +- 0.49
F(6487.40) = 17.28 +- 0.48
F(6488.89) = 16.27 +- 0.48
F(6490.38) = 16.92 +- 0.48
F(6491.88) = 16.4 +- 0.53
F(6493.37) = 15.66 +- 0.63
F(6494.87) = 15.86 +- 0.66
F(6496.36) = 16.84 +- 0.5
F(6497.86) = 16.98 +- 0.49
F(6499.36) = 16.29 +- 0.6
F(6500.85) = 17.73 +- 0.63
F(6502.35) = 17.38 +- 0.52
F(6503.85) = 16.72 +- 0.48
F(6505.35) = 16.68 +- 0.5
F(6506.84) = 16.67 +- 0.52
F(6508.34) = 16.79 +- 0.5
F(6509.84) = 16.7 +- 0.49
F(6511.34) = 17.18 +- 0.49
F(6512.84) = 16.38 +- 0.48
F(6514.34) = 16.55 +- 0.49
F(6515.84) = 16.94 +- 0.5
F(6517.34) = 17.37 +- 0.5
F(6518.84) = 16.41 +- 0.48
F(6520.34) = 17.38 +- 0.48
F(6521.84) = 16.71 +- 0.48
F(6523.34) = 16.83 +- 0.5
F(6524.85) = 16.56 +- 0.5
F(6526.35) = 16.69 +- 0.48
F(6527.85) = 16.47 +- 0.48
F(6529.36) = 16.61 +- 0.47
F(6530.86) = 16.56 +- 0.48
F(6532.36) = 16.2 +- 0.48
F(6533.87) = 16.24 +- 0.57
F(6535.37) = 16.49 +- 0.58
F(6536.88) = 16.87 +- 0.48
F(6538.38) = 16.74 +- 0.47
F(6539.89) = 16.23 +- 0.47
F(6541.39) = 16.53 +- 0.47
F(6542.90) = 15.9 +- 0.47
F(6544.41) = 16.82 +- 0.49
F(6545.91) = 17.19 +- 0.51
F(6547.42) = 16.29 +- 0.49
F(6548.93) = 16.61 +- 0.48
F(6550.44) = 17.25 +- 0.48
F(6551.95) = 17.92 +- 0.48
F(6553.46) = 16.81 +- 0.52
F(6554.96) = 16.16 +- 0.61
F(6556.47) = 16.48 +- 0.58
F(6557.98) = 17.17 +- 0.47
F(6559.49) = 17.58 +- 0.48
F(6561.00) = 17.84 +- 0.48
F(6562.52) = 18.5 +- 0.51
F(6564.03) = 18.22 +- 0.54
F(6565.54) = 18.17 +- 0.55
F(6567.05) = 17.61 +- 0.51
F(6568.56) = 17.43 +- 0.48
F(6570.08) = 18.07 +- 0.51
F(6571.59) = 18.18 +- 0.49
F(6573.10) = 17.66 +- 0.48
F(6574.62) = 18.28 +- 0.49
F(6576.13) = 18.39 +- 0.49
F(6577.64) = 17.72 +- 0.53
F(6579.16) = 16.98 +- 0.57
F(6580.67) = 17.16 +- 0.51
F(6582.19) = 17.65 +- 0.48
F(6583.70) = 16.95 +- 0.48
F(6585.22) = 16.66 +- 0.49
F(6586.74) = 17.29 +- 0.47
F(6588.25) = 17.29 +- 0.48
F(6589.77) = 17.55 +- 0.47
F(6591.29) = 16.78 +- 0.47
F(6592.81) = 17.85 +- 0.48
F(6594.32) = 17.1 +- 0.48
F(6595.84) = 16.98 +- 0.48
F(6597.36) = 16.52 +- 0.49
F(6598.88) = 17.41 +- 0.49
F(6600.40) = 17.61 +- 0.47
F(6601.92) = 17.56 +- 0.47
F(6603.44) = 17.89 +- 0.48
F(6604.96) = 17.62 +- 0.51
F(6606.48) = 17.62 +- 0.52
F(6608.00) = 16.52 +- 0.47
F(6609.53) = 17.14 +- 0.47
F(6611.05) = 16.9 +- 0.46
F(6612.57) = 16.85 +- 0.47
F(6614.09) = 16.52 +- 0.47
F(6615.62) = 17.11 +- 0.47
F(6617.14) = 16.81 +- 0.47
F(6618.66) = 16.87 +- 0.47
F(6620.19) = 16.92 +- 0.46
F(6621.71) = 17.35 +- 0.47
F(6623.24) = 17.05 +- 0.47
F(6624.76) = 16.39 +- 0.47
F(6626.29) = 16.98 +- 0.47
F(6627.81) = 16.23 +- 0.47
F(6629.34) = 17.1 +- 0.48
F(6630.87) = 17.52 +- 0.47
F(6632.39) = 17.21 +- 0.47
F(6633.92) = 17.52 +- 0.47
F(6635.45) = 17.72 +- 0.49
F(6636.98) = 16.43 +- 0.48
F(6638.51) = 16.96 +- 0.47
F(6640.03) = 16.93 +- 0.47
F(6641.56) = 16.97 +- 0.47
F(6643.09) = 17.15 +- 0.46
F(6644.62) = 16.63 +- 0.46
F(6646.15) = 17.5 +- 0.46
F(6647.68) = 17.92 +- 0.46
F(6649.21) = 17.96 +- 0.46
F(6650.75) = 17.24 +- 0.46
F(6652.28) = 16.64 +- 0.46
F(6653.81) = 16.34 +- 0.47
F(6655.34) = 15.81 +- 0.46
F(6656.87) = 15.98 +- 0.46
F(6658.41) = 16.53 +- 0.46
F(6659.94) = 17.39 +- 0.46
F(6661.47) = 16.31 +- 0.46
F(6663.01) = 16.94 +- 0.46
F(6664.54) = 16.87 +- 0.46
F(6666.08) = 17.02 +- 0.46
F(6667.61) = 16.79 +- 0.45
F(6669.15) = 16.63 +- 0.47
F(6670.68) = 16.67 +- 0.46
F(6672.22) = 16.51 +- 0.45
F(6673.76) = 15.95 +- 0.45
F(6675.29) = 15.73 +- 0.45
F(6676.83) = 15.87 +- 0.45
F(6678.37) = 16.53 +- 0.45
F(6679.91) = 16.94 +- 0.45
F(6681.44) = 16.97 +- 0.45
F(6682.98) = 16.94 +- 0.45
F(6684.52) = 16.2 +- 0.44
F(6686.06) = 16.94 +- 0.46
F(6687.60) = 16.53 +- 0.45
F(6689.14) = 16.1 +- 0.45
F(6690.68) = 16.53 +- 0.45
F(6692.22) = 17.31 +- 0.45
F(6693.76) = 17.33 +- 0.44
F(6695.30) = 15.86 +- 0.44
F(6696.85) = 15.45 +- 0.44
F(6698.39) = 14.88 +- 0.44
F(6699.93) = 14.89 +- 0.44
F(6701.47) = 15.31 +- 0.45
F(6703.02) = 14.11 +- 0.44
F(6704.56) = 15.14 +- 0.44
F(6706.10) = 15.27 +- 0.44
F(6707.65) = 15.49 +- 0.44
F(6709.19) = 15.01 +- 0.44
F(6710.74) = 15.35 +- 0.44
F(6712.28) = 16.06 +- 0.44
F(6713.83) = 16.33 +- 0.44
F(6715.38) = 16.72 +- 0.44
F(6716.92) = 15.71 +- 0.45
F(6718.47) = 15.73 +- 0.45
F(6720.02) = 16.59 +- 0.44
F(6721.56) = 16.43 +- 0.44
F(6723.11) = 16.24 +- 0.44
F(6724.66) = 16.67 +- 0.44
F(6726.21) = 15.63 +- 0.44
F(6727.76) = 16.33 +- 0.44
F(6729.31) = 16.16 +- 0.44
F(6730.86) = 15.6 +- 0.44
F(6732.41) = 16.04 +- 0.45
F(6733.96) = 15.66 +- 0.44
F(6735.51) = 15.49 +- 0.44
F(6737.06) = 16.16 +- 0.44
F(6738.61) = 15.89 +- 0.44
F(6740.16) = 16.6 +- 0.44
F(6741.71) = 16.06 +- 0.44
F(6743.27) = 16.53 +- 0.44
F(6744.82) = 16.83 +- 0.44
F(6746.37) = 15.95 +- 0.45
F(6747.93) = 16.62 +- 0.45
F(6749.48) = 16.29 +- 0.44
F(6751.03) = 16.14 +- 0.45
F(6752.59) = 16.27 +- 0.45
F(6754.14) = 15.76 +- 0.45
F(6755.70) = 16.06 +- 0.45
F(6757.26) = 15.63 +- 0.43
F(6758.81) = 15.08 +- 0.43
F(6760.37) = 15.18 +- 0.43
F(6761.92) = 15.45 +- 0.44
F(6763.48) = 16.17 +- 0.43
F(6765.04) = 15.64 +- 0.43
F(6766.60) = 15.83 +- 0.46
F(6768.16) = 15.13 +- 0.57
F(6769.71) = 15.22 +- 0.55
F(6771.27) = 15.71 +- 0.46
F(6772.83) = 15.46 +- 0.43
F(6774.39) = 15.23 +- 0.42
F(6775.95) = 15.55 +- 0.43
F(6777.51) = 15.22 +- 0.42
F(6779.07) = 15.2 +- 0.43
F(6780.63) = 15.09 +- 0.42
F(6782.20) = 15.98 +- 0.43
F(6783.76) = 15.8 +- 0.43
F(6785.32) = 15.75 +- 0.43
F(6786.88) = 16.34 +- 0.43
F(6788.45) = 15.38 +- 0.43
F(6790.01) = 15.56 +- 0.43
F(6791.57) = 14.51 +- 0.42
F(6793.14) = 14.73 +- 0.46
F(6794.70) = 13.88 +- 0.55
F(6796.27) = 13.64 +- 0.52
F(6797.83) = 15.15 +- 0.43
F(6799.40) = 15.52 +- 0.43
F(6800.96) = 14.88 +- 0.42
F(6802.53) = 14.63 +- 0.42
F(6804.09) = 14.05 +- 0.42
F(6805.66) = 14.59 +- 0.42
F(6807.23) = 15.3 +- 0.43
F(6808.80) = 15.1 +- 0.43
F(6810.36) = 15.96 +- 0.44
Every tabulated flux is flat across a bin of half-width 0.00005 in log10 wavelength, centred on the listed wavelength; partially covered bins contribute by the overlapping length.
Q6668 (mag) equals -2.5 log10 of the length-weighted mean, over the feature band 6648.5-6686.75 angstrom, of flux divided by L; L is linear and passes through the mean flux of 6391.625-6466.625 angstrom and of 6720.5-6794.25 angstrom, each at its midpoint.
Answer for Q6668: -0.05 mag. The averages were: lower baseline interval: 15.9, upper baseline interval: 15.8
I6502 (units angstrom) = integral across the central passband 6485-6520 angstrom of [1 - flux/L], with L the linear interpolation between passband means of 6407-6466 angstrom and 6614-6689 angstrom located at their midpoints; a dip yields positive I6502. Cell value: -1.0 angstrom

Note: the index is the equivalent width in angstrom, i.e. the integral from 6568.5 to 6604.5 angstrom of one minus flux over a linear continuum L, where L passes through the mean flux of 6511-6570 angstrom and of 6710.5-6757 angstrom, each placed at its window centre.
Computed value -1.5 angstrom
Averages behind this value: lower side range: 16.9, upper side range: 16.1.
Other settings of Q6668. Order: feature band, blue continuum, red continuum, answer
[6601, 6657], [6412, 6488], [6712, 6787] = -0.06 mag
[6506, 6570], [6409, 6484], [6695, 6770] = -0.05 mag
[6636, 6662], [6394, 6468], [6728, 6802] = -0.08 mag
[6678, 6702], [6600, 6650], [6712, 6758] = 0.02 mag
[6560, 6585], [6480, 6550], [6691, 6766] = -0.08 mag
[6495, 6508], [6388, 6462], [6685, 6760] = -0.06 mag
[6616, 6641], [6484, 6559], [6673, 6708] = -0.05 mag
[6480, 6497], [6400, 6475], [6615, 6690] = -0.03 mag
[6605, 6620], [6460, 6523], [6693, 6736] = -0.05 mag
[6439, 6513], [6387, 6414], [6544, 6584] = -0.04 mag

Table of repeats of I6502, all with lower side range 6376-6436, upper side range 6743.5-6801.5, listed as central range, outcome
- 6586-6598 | -1.2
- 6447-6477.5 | -1.9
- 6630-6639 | -1.0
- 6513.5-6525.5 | -0.9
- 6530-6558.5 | -1.9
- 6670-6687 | -1.0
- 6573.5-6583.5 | -1.3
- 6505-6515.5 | -0.7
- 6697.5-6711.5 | 0.5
